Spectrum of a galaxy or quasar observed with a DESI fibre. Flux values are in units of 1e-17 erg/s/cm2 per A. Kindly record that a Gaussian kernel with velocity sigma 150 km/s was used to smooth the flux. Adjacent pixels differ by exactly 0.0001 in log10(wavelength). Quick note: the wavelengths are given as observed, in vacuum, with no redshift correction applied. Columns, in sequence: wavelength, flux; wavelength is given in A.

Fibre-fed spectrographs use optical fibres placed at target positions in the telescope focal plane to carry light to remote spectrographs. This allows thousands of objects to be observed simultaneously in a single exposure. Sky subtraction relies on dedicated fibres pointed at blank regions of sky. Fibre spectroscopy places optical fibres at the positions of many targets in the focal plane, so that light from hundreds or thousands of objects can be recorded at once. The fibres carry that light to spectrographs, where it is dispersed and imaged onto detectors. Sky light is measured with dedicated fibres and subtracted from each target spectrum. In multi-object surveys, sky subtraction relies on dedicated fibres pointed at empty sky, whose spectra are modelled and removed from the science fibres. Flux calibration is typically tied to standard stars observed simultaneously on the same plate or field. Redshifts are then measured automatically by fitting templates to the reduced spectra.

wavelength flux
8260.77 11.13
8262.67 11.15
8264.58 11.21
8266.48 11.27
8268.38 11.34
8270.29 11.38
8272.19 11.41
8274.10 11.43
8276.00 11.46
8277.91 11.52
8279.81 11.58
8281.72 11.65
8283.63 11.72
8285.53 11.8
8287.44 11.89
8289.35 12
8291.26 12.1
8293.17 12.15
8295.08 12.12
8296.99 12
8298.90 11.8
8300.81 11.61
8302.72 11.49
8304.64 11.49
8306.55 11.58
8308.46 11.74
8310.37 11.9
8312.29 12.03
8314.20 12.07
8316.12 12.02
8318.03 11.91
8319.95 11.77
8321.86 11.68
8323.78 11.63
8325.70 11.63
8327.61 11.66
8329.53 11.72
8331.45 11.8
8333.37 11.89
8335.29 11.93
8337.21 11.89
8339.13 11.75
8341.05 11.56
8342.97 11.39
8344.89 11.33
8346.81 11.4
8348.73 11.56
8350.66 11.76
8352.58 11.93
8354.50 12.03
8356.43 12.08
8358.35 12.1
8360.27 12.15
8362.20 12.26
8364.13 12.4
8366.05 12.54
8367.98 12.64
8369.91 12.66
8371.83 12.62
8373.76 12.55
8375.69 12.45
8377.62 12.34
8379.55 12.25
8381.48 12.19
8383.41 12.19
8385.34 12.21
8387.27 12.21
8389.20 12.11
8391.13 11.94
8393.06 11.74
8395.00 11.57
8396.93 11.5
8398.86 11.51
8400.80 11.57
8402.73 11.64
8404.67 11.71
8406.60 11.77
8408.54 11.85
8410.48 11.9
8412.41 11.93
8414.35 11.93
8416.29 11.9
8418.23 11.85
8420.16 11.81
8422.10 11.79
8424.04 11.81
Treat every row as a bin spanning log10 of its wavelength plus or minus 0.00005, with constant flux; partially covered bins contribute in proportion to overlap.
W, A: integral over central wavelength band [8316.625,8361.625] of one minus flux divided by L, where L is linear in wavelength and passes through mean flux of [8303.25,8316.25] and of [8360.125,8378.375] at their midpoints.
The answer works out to 1.3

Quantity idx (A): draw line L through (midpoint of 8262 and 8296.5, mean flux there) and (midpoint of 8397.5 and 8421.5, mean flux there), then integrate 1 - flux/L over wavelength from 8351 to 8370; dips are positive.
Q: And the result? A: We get -0.8 A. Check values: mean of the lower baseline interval 11.6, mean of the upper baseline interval 11.8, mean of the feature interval 12.2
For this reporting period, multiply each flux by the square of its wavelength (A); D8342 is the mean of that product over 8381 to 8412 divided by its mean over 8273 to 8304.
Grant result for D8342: 1.03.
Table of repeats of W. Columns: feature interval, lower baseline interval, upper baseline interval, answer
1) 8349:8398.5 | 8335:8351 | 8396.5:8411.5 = -2.2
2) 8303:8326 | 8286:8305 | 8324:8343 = 0.0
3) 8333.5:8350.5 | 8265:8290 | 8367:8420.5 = 0.3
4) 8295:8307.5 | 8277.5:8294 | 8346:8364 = 0.2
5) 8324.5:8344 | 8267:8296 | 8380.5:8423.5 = 0.1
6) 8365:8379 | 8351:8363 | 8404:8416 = -0.6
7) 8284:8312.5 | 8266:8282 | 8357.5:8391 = -0.4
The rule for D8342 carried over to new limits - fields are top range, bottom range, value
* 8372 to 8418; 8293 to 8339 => 1.03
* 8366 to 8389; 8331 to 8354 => 1.07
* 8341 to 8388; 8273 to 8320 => 1.05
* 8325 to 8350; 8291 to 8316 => 0.99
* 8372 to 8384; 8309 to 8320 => 1.05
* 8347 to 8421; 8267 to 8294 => 1.06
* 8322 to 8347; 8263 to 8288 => 1.03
